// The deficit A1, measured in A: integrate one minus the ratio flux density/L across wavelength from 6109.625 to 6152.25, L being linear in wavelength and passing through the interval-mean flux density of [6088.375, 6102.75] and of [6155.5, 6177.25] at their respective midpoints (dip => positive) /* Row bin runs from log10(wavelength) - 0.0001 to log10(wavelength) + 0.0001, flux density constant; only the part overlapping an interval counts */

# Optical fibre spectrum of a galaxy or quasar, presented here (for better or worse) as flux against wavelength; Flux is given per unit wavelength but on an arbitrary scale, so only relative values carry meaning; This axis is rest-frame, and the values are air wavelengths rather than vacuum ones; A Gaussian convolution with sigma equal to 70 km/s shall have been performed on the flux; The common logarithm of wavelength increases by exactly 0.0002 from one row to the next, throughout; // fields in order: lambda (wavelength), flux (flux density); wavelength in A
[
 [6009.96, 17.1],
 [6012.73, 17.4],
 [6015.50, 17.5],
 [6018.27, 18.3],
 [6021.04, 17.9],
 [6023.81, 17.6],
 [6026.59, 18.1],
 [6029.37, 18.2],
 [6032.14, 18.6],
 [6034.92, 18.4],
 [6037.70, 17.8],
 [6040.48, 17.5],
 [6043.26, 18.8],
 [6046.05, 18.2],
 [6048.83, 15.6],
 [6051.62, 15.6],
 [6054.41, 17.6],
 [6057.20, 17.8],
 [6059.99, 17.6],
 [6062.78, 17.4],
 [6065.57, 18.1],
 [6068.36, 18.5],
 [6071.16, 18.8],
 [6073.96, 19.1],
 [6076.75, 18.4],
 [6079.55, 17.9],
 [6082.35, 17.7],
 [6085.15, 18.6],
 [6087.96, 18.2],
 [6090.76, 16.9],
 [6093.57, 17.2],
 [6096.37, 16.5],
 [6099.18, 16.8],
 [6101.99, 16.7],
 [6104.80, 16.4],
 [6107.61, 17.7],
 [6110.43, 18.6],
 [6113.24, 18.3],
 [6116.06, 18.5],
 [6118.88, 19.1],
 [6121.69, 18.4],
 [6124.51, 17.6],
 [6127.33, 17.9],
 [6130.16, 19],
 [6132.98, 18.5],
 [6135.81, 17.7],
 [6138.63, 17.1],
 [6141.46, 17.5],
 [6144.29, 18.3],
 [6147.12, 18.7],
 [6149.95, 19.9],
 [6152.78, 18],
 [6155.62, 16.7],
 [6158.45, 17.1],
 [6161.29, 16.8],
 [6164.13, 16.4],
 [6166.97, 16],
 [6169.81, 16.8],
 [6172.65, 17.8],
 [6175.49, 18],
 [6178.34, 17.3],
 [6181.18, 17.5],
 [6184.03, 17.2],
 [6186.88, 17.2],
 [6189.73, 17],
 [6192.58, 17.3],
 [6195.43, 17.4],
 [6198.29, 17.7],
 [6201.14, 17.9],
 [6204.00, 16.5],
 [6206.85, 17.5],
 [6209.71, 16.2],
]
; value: -3.5 A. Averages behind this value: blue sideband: 16.9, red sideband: 17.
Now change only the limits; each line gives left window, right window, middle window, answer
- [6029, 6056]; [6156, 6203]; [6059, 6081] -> -0.9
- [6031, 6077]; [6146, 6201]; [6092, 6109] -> 0.8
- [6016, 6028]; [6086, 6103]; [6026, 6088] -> -1.4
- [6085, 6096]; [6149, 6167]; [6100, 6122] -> -0.6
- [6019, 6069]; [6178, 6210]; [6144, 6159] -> -0.7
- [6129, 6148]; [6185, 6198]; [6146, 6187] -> 0.5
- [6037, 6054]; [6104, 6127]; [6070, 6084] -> -0.6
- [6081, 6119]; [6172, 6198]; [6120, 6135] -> -0.6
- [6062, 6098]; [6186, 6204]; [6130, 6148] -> -0.4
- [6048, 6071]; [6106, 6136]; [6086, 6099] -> 0.5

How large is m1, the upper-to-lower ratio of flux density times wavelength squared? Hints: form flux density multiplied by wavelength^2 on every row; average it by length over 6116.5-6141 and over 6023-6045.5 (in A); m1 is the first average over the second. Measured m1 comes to 1.0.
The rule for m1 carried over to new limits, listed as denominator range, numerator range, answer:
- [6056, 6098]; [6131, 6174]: 1.01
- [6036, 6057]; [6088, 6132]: 1.04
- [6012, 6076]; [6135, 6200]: 1.02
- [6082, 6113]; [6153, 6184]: 1.00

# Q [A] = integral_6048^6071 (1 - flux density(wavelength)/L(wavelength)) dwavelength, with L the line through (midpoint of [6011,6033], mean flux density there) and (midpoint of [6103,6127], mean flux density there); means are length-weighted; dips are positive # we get 0.74 A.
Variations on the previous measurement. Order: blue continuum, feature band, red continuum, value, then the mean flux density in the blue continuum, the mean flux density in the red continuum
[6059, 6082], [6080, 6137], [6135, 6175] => 0.23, 18.2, 17.5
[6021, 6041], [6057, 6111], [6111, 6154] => 1.34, 18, 18.3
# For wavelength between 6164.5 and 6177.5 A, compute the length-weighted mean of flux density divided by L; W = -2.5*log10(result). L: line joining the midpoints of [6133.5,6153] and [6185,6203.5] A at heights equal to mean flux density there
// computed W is 0.04 mag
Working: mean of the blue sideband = 18.2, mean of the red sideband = 17.4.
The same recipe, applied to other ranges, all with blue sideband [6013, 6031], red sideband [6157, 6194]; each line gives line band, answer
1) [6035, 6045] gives -0.016 mag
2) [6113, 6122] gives -0.074 mag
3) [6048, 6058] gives 0.071 mag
